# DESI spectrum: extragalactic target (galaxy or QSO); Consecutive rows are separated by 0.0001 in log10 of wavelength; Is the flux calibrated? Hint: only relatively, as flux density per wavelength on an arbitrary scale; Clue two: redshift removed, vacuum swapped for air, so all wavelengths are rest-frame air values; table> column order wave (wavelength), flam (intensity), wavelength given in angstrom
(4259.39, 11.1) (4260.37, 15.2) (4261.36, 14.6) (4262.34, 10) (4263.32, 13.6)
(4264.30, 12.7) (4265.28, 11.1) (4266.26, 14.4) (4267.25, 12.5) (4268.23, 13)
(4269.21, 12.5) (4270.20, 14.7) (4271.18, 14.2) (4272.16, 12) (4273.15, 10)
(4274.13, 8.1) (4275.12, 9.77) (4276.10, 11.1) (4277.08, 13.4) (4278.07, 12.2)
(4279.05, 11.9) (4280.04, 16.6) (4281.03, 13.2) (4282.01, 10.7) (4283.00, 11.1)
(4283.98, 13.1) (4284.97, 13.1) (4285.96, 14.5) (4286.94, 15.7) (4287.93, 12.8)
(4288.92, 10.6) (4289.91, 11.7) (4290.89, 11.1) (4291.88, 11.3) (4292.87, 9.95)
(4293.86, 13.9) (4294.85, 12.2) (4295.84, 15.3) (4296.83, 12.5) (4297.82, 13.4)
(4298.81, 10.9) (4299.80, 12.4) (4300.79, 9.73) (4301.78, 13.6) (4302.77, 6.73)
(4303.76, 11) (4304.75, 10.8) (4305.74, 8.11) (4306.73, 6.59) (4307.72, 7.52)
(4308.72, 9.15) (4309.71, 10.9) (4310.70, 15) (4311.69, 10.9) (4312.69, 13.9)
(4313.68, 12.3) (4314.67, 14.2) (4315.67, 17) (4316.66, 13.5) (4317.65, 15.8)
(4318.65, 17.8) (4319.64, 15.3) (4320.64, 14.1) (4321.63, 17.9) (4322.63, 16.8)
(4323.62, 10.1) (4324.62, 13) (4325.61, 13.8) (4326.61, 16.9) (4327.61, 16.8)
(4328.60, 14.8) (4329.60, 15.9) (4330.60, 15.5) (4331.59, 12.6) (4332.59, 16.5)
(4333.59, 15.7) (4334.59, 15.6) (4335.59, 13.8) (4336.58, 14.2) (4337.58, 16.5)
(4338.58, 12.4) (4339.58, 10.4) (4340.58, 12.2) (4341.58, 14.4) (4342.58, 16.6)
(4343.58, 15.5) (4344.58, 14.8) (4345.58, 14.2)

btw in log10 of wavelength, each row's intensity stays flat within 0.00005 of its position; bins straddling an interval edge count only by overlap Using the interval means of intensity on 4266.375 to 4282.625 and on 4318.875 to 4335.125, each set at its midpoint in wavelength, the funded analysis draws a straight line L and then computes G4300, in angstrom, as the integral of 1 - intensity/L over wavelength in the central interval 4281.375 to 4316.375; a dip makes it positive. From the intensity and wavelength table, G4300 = 4.5 angstrom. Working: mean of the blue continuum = 12.3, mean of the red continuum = 15.1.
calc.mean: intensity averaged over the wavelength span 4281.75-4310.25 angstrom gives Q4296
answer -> 11.4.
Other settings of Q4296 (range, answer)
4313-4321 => 15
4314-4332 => 15.1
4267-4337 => 12.9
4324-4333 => 15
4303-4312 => 9.89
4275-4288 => 12.9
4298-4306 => 10.6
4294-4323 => 12.6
